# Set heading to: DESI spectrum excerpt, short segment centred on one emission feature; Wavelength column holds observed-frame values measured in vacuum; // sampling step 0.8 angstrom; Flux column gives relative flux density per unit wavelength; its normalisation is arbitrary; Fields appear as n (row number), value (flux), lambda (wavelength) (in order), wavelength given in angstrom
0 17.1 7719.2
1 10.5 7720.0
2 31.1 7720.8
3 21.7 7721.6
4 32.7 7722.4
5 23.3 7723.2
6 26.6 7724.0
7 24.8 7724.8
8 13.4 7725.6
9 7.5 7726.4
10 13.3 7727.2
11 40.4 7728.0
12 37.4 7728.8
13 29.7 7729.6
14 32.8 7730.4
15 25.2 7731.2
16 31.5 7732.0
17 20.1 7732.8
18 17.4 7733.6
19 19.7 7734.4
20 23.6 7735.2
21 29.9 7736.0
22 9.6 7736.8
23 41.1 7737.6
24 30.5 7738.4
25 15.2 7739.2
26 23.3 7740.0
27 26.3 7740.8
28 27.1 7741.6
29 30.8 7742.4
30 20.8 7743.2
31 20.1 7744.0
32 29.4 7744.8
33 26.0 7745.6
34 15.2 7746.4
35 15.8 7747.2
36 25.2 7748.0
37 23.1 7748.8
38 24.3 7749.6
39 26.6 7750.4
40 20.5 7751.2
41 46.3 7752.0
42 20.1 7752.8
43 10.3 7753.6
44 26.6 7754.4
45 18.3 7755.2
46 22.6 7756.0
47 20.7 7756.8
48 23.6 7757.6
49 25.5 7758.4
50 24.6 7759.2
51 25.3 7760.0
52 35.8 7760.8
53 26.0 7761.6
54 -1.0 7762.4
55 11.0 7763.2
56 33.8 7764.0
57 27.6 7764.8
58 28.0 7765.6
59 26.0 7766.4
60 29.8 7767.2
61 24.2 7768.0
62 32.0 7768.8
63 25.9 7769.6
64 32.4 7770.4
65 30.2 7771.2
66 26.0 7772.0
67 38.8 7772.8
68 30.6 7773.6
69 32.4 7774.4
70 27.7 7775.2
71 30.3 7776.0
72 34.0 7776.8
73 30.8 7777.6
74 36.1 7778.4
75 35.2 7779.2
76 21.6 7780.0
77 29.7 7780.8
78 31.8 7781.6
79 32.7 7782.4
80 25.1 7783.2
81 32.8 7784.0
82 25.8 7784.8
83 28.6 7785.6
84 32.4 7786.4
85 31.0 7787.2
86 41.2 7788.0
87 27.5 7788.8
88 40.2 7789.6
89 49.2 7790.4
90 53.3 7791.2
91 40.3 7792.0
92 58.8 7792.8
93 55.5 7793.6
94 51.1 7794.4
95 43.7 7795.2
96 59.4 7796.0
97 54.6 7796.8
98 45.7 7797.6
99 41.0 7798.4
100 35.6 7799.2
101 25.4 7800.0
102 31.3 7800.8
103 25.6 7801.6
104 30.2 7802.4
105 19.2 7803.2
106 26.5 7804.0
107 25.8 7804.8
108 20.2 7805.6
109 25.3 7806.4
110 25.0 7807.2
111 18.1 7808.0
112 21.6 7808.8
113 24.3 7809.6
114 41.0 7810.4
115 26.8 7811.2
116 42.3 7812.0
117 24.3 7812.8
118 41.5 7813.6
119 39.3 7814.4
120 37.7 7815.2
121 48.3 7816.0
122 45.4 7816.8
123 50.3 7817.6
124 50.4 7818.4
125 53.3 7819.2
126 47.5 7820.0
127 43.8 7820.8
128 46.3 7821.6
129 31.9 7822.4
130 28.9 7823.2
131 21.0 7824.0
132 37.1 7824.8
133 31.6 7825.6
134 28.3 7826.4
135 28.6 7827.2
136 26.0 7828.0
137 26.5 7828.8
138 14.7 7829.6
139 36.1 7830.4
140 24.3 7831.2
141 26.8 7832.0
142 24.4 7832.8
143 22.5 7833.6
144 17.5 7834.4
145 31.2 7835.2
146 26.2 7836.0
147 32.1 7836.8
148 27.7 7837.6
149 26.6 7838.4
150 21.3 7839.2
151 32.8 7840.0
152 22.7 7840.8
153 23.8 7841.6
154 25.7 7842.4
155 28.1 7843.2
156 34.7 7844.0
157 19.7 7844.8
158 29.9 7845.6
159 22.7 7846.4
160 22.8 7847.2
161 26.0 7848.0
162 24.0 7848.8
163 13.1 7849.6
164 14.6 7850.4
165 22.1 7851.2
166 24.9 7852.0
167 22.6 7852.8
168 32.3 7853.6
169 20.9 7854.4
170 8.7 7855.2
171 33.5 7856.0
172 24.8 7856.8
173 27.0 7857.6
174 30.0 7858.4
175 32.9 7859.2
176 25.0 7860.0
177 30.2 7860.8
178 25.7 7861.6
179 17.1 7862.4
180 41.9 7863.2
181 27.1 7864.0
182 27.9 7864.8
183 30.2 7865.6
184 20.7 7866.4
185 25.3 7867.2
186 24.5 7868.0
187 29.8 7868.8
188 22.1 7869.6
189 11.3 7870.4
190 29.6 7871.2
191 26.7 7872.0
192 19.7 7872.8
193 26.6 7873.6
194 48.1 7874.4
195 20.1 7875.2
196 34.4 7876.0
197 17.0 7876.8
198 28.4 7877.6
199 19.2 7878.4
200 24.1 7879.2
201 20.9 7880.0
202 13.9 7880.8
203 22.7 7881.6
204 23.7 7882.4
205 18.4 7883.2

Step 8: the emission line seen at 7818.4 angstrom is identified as [N II] 6583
